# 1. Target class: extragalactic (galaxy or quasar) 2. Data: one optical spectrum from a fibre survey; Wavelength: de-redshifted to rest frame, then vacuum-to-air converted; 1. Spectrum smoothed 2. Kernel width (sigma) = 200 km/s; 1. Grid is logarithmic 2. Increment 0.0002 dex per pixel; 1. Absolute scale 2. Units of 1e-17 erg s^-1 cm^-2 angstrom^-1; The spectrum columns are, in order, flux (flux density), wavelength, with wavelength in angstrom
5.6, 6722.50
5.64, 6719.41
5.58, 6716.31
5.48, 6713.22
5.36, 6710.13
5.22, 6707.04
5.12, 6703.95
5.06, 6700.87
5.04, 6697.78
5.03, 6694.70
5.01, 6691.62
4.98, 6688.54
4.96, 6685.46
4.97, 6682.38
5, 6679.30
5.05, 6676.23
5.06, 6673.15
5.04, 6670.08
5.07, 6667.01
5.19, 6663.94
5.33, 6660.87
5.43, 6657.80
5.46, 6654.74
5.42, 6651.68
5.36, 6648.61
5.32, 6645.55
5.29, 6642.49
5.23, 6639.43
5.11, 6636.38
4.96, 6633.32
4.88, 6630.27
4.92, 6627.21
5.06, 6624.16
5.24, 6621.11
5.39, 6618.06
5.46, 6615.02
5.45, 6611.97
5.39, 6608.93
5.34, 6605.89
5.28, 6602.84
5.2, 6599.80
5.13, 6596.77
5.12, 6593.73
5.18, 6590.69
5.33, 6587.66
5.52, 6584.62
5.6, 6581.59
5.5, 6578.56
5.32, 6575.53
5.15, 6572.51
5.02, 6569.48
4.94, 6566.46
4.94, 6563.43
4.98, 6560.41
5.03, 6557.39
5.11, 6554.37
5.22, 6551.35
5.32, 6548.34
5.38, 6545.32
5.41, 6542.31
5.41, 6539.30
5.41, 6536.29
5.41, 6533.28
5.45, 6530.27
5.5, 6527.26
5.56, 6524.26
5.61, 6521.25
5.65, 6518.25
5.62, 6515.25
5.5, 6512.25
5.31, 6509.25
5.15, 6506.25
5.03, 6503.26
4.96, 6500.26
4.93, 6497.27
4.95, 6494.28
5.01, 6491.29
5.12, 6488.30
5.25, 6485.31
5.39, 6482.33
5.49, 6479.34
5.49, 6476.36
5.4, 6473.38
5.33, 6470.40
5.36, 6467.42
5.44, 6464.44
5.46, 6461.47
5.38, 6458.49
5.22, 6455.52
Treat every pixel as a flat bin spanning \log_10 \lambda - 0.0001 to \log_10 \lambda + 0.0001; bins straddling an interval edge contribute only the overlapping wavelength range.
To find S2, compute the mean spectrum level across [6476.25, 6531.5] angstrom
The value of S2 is 5.31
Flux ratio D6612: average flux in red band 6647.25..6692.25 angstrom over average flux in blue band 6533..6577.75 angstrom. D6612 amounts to 0.99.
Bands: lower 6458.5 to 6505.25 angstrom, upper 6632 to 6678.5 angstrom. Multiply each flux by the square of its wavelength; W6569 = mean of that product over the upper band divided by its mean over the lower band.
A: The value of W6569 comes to 1.05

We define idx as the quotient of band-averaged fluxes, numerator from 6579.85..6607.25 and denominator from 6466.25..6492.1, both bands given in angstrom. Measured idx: 1.00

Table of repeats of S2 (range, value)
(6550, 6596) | 5.2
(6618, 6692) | 5.15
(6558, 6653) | 5.22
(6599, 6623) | 5.34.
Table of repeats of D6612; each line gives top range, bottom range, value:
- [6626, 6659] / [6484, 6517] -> 1.01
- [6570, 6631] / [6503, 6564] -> 0.99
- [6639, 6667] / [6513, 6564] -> 0.99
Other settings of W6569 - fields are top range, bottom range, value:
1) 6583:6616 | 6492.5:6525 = 1.03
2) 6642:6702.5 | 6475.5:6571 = 1.02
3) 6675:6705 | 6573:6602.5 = 0.97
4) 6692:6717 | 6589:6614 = 1.02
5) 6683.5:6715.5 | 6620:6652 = 1.02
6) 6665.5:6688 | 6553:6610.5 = 0.99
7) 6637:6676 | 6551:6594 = 1.04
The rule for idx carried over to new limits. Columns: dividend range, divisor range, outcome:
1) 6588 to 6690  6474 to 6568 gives 0.98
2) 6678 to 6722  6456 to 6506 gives 0.99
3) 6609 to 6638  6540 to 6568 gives 1.00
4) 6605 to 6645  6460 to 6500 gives 0.99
